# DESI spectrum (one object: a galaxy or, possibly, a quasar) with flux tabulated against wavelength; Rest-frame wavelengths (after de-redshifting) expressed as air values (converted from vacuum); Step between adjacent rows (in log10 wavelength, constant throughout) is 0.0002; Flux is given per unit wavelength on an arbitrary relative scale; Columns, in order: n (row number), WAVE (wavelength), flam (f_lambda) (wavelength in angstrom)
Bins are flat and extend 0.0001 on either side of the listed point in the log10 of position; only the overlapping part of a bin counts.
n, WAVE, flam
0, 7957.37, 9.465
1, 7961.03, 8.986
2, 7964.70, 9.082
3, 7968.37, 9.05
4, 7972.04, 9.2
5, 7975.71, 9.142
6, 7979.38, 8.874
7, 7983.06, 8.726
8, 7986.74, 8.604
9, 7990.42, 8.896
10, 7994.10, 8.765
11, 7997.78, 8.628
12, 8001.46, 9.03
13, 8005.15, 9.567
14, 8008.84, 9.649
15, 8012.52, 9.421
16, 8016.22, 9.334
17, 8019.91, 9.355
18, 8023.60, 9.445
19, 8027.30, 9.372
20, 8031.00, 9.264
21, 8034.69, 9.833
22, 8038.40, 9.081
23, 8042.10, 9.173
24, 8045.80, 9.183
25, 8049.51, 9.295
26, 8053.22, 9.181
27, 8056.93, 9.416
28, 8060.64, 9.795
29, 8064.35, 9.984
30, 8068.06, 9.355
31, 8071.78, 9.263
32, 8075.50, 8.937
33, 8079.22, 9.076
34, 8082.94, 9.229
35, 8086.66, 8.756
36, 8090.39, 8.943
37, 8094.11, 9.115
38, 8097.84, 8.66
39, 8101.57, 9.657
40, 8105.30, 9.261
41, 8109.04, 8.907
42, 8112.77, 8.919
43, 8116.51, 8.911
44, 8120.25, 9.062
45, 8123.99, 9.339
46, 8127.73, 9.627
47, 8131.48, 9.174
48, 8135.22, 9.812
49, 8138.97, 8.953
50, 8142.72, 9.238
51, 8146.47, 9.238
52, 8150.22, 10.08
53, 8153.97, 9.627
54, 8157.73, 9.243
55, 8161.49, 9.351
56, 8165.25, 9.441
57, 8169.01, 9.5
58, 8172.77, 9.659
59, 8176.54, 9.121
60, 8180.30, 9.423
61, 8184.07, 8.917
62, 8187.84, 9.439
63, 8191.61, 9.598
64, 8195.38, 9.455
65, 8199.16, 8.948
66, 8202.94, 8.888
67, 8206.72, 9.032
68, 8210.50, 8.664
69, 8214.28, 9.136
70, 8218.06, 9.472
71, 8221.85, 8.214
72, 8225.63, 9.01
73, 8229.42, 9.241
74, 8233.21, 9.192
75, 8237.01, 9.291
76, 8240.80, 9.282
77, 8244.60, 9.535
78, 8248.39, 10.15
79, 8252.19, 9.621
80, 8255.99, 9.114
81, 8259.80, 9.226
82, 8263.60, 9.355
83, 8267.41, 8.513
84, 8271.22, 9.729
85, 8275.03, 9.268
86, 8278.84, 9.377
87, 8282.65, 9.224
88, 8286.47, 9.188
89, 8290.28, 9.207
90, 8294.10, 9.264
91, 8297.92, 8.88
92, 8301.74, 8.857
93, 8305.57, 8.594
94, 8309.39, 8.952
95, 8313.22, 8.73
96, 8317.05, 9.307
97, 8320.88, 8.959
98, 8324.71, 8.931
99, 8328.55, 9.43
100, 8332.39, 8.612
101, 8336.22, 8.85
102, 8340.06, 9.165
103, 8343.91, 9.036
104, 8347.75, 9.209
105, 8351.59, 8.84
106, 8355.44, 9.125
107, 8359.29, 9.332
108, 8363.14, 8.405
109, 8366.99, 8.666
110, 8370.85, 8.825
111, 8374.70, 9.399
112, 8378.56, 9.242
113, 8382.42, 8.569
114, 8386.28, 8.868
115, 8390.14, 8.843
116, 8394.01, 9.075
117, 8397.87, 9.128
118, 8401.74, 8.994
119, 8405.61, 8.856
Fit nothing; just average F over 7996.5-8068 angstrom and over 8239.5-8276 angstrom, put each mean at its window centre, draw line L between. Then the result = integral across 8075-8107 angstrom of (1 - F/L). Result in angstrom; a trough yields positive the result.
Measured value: 1.03 angstrom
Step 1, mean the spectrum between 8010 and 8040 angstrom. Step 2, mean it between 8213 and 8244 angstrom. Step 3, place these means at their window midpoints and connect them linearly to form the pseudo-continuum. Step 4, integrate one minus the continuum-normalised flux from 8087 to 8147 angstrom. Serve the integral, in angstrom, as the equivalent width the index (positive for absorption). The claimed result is 0.70 angstrom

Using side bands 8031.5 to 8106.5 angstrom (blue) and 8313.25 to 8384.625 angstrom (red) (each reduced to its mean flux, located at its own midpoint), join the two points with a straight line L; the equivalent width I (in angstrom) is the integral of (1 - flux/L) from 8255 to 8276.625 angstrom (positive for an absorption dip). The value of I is -0.3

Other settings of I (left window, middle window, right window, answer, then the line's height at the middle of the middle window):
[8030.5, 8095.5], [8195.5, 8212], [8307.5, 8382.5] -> 0.3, 9.13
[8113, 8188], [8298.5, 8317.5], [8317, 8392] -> 0.4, 9.06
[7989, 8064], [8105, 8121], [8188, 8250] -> 0.5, 9.25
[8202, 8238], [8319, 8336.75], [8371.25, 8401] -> 0.1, 9.01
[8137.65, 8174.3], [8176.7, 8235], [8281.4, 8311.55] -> 1.1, 9.29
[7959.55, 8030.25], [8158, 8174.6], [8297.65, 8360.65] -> -0.8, 9.05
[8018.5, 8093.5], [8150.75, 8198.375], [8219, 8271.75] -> -0.8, 9.26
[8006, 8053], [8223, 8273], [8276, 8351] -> -1.1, 9.12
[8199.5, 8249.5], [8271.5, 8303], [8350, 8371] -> -0.6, 9.01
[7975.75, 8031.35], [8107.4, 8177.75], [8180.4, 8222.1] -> -1.6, 9.12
